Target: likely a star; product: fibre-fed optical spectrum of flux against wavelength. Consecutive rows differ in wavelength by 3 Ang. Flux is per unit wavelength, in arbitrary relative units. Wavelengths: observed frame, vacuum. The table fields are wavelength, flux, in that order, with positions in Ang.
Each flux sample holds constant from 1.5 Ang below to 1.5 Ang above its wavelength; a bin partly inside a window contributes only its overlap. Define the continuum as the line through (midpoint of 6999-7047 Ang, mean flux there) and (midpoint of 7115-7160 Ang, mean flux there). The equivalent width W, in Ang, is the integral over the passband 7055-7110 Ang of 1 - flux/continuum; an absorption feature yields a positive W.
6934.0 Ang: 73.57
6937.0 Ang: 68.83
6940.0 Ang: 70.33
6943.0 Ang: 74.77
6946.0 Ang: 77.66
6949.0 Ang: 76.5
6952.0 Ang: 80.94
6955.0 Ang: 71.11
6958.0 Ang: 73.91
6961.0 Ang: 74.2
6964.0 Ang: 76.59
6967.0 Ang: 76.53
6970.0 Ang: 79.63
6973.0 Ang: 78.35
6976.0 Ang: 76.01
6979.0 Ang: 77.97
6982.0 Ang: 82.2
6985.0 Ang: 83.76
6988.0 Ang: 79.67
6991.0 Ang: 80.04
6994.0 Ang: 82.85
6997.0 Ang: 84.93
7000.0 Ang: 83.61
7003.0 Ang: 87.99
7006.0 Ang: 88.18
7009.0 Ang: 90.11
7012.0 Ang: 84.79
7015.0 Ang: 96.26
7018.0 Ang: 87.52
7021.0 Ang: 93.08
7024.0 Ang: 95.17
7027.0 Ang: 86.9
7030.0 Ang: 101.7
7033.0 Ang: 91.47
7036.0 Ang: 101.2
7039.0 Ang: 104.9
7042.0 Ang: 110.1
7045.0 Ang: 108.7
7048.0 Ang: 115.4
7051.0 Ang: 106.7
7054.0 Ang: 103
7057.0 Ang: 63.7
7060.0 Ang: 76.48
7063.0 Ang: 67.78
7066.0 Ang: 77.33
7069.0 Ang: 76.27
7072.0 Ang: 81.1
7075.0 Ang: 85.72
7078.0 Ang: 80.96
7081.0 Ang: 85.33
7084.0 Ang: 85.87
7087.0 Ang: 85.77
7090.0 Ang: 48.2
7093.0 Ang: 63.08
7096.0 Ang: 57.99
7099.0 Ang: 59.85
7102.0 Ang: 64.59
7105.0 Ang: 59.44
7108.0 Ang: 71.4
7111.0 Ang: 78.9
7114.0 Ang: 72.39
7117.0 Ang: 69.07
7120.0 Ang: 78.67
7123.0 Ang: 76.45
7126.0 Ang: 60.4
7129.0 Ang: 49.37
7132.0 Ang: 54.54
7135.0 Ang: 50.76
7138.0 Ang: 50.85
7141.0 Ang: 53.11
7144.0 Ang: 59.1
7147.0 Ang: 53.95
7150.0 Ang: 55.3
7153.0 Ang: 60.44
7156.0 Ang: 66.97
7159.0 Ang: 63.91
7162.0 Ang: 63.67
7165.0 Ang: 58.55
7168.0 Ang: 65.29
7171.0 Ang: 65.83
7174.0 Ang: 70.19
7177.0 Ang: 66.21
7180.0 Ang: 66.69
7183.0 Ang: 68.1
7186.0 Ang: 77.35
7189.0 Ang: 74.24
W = 3.45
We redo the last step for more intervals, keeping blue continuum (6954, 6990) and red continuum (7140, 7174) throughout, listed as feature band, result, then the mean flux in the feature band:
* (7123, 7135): 1.25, 57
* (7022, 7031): -2.64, 94.1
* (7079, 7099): -0.95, 70.4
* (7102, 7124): -2.28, 71.7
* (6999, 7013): -2.36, 87.1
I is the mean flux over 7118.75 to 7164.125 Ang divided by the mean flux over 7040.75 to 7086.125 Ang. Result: 0.7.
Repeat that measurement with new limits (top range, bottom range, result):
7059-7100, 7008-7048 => 0.76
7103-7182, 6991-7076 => 0.70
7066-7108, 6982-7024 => 0.83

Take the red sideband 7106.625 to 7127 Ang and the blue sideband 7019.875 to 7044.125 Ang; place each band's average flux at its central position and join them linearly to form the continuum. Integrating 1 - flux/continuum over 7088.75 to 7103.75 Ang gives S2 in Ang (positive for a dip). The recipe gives 3.8 Ang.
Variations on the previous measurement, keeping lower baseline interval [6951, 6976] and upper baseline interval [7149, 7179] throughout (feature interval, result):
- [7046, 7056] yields -5.0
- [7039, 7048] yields -4.8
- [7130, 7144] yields 2.7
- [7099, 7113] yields -0.1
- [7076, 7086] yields -2.2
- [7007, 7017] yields -2.3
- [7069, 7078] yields -1.6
